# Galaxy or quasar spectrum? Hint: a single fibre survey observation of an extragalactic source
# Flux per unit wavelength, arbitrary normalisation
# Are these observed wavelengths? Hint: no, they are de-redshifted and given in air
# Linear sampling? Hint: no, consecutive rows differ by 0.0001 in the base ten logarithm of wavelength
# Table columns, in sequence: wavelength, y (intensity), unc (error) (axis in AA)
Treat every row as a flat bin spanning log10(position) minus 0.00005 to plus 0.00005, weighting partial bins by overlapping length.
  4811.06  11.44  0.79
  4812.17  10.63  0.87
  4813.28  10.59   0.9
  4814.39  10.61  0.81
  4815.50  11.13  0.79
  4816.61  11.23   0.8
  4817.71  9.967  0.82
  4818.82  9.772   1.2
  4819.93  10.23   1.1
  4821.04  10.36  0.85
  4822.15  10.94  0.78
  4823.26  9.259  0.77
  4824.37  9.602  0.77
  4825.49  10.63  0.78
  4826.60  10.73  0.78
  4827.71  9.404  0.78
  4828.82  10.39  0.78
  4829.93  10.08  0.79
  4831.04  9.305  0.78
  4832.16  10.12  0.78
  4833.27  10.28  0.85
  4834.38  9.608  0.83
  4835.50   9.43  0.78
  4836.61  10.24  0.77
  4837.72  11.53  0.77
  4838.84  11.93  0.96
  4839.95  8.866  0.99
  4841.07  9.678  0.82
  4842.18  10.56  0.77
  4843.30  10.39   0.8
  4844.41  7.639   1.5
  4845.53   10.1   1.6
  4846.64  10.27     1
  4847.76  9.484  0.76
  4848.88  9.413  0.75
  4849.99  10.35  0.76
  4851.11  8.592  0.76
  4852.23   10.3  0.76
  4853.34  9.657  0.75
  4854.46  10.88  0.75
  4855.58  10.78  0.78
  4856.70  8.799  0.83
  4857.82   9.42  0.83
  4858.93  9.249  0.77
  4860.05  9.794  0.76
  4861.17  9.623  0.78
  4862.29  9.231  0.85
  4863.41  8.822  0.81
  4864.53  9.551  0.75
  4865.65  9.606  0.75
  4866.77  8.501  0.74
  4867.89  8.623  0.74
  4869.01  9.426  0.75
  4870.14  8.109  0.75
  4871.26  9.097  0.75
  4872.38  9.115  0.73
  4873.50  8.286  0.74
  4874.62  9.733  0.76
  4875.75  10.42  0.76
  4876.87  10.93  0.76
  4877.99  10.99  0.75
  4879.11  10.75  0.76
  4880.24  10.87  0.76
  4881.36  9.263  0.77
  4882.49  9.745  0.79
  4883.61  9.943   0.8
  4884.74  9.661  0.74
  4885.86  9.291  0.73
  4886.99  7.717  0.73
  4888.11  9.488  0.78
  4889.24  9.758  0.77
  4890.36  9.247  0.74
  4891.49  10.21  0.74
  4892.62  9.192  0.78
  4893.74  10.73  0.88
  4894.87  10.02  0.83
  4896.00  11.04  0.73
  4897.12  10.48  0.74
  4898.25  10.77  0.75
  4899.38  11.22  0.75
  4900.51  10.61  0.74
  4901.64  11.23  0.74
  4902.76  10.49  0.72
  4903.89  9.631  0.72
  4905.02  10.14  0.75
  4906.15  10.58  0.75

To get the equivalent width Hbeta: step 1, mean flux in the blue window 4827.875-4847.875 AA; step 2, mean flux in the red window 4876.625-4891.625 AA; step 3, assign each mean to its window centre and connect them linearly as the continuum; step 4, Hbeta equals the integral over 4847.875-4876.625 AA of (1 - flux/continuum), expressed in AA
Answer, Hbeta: 1.4 AA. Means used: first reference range 9.99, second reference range 9.81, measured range 9.43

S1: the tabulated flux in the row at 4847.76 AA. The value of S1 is 9.484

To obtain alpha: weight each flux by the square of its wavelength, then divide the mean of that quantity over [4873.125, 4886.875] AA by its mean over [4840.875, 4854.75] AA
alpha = 1.0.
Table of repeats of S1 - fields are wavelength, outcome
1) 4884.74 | 9.661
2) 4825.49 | 10.63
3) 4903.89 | 9.631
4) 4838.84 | 11.93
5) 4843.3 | 10.39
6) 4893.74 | 10.73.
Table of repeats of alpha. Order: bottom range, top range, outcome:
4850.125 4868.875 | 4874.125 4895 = 1.05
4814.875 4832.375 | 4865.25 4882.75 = 0.96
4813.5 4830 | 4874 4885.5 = 1.01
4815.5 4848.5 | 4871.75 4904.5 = 1.02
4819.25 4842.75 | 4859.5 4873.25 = 0.91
